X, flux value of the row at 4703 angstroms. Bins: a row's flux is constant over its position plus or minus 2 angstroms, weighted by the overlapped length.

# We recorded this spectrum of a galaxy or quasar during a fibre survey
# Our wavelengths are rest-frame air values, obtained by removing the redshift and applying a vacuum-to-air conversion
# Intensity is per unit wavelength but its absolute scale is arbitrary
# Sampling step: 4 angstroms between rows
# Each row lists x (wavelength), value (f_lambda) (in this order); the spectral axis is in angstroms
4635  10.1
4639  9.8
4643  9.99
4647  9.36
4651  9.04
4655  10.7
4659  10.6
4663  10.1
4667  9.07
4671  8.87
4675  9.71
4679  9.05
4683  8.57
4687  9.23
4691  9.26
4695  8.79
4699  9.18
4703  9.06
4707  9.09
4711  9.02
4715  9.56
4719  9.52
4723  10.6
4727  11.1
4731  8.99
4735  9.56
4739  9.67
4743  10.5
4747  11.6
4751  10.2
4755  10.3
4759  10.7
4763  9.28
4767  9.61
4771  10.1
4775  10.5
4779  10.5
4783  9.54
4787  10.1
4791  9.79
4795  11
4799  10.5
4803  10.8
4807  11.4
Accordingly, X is 9.06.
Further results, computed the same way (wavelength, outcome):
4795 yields 11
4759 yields 10.7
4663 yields 10.1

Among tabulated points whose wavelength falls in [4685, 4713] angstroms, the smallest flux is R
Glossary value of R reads 8.79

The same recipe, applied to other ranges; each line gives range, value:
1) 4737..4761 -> 9.67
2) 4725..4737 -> 8.99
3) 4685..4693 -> 9.23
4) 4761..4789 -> 9.28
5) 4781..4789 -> 9.54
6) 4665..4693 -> 8.57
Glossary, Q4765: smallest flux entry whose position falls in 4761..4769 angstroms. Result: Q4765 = 9.28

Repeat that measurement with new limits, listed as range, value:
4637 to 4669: 9.04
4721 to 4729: 10.6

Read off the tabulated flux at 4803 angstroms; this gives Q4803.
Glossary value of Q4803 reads 10.8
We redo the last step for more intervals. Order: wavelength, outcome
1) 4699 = 9.18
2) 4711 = 9.02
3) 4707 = 9.09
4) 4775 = 10.5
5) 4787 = 10.1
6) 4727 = 11.1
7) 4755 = 10.3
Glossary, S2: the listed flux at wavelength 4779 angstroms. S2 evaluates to 10.5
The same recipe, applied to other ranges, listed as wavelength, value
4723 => 10.6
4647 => 9.36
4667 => 9.07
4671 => 8.87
